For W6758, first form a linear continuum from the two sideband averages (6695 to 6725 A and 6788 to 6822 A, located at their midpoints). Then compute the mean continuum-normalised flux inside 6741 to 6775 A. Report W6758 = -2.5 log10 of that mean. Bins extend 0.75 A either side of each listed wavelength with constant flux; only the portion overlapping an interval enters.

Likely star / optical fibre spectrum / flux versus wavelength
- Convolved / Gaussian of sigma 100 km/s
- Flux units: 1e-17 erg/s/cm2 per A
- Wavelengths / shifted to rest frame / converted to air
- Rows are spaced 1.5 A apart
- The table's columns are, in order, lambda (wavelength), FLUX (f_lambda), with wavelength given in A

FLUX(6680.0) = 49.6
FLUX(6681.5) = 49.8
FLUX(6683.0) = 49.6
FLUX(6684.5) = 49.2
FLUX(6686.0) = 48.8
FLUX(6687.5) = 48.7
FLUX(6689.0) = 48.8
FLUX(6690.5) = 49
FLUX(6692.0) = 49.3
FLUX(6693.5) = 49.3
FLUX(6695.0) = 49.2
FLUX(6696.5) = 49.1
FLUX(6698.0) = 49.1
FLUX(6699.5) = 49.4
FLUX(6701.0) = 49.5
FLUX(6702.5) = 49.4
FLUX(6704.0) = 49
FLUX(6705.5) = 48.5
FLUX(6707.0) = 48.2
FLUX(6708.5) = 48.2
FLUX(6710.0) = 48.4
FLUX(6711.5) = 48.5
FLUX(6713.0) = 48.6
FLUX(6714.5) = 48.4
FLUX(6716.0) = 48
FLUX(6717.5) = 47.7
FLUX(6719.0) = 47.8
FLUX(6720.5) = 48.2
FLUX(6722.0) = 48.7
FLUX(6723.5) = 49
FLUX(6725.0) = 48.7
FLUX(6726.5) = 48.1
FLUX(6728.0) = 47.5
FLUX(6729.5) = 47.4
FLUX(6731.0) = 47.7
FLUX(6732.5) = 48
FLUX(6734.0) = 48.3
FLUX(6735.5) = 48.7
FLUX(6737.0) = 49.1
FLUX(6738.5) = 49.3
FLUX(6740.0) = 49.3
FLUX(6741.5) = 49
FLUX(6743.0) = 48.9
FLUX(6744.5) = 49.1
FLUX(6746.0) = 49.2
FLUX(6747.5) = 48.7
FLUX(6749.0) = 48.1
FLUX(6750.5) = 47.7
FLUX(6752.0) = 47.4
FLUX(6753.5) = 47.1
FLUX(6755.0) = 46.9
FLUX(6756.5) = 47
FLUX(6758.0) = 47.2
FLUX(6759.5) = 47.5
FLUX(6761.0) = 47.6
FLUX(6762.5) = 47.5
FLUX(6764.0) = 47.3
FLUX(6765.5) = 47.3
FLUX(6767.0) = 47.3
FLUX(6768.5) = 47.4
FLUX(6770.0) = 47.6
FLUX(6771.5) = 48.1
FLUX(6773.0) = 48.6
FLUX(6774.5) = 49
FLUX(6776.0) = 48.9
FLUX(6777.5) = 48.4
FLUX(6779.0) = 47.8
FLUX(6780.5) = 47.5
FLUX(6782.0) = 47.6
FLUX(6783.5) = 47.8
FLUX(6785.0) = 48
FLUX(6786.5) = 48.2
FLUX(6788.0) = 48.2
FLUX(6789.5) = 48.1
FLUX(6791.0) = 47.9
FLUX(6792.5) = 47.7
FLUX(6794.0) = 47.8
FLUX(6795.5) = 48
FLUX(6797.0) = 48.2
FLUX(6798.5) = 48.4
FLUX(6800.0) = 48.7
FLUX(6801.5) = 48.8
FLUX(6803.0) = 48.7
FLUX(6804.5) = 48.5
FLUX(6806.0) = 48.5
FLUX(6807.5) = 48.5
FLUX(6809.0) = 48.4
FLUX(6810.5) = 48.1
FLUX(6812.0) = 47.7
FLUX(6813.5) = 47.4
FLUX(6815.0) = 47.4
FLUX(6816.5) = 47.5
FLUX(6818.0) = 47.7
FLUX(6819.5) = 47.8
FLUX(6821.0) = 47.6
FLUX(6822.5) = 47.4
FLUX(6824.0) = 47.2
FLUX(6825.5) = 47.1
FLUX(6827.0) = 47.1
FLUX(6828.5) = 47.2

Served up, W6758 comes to 0.01 mag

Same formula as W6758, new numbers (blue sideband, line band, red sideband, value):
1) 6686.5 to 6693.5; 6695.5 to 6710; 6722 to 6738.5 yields 0.00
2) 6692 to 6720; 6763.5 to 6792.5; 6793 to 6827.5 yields 0.01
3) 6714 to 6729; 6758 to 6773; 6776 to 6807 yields 0.01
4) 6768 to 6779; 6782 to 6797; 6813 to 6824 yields 0.00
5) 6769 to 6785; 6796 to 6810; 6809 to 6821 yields -0.02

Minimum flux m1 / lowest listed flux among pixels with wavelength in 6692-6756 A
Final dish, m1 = 46.9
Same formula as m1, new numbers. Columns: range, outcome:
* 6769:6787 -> 47.5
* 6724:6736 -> 47.4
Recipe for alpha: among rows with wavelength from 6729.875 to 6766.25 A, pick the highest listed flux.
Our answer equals 49.3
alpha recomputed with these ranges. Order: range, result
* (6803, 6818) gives 48.7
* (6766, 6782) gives 49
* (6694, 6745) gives 49.5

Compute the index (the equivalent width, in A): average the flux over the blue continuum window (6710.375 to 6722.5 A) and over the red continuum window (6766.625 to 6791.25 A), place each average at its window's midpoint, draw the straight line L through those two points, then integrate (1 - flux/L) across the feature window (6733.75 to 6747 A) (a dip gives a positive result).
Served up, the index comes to -0.23 A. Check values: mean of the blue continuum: 48.2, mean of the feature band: 49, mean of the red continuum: 48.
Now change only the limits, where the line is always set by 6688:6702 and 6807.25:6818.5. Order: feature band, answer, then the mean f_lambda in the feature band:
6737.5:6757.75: 0.13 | 48.3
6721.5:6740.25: 0.13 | 48.4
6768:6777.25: 0.00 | 48.3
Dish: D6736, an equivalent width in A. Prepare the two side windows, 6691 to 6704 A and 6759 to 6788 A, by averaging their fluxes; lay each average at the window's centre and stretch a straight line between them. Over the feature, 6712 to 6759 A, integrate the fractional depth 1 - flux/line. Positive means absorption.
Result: 0.34 A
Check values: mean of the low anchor 49.3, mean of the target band 48.2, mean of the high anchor 47.9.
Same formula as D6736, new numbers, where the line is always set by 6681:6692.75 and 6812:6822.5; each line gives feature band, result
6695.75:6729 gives 0.2 A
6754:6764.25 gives 0.2 A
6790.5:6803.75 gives -0.1 A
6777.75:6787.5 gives 0.0 A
